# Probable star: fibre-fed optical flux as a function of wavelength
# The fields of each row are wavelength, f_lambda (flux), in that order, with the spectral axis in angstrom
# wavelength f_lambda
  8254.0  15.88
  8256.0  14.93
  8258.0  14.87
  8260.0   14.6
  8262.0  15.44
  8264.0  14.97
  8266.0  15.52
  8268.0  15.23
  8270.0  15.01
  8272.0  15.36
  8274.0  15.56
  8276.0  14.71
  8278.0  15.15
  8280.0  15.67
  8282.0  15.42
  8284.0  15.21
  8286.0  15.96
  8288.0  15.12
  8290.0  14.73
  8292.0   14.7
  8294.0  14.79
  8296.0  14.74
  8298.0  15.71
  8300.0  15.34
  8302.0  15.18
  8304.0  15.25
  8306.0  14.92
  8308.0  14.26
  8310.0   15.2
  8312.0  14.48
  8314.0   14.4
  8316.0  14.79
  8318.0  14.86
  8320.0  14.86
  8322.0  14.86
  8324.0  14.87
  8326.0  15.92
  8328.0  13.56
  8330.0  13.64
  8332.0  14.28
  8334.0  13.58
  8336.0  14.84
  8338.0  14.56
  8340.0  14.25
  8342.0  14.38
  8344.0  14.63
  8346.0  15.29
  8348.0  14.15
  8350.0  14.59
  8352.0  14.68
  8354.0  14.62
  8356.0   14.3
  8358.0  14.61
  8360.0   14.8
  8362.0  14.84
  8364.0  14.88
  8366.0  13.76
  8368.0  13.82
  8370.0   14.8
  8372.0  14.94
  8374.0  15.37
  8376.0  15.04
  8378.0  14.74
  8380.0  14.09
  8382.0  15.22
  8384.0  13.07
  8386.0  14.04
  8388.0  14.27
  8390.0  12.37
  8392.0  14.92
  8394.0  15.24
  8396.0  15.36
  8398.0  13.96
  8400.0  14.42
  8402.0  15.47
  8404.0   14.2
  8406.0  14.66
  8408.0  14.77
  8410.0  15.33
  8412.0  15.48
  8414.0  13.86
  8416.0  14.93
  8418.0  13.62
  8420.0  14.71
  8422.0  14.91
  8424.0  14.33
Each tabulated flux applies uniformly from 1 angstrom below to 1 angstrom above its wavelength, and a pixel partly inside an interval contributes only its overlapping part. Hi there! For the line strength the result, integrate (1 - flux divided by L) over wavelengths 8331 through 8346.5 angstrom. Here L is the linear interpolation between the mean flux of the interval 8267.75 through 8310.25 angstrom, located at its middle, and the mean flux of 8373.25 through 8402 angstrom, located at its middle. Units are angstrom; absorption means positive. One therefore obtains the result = 0.37 angstrom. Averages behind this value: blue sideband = 15.1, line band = 14.5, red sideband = 14.5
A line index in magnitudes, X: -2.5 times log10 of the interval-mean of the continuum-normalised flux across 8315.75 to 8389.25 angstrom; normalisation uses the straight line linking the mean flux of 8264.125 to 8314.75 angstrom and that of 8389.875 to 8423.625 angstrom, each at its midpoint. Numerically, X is 0.02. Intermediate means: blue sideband 15.1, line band 14.5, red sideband 14.7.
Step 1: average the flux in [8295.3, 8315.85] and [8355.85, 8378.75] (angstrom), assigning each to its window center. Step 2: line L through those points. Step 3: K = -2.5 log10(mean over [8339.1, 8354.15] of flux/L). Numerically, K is 0.01 mag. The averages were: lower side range 14.9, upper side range 14.7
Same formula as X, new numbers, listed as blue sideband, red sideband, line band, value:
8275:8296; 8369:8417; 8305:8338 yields 0.027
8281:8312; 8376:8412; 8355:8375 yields 0.006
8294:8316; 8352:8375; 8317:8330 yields 0.008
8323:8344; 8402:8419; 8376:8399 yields 0.019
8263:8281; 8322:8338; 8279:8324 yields -0.014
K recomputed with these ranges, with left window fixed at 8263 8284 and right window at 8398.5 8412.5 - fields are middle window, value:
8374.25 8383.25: 0.01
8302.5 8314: 0.03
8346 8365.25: 0.03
